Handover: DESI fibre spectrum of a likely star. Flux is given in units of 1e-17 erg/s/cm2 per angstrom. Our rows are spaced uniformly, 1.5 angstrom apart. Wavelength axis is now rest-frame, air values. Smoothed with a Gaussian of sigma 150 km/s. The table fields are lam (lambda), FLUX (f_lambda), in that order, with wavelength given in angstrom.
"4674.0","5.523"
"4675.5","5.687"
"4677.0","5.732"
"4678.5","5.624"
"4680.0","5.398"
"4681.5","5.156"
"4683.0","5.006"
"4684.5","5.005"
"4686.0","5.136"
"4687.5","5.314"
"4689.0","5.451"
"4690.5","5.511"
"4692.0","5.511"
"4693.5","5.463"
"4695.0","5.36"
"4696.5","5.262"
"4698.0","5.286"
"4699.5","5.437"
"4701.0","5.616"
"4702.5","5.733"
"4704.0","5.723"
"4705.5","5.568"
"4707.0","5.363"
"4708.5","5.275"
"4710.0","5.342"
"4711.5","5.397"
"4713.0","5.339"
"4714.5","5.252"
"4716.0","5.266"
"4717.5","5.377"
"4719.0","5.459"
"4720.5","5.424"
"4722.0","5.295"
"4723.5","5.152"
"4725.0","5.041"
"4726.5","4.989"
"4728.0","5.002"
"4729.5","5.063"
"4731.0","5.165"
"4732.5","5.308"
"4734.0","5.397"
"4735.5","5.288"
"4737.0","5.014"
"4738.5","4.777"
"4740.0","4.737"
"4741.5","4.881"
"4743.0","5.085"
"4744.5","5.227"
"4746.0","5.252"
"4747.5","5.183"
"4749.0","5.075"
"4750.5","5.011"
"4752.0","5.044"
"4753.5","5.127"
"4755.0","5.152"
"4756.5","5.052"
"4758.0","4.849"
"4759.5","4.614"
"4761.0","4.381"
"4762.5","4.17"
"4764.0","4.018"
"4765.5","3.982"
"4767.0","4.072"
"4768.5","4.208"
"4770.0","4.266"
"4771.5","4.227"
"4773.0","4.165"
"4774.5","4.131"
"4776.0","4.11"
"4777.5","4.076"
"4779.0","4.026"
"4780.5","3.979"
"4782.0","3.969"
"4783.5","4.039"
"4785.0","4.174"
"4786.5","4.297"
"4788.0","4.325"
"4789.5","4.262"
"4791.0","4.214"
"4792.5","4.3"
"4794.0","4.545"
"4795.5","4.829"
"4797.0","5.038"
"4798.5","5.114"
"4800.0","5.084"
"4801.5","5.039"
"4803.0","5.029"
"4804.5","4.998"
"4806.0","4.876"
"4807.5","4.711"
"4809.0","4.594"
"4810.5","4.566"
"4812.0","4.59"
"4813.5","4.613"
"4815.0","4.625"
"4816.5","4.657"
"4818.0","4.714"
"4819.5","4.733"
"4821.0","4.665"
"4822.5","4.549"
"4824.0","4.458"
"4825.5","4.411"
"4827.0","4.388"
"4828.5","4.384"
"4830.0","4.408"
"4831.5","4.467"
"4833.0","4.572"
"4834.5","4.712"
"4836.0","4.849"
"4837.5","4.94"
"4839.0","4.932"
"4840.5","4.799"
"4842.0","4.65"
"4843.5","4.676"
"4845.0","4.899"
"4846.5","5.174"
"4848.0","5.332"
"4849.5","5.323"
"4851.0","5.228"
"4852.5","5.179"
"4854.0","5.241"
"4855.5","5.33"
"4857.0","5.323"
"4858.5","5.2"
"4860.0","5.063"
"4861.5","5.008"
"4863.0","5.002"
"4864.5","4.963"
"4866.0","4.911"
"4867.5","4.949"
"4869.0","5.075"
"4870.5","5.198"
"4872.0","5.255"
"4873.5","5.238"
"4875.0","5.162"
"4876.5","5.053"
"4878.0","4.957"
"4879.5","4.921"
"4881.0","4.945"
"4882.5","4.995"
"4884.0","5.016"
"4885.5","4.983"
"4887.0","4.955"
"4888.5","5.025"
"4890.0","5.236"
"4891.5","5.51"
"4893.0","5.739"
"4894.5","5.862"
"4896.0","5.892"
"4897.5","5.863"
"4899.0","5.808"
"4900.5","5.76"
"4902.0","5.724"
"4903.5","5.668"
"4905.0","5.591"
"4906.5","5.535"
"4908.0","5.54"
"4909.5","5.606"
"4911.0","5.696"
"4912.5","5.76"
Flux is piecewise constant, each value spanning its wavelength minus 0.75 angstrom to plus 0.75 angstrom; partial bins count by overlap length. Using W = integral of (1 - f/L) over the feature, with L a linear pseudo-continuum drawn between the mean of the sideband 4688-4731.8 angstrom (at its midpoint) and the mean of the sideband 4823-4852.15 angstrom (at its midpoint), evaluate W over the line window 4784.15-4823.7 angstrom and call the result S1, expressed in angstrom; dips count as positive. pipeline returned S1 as 2.15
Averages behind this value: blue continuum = 5.35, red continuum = 4.77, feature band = 4.66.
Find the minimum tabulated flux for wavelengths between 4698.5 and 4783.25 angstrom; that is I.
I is 3.969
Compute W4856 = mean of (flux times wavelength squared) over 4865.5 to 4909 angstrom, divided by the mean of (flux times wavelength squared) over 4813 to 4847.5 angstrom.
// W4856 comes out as 1.17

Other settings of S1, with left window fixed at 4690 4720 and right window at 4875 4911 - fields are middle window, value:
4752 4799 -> 9.0 angstrom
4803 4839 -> 5.1 angstrom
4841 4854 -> 0.8 angstrom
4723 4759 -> 2.3 angstrom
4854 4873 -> 1.0 angstrom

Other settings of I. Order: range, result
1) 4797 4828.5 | 4.384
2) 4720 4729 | 4.989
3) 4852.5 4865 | 4.963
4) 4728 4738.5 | 4.777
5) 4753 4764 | 4.018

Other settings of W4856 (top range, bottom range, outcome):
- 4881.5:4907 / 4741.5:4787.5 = 1.28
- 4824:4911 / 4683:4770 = 1.07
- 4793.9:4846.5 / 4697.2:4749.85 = 0.94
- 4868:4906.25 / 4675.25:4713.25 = 1.07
